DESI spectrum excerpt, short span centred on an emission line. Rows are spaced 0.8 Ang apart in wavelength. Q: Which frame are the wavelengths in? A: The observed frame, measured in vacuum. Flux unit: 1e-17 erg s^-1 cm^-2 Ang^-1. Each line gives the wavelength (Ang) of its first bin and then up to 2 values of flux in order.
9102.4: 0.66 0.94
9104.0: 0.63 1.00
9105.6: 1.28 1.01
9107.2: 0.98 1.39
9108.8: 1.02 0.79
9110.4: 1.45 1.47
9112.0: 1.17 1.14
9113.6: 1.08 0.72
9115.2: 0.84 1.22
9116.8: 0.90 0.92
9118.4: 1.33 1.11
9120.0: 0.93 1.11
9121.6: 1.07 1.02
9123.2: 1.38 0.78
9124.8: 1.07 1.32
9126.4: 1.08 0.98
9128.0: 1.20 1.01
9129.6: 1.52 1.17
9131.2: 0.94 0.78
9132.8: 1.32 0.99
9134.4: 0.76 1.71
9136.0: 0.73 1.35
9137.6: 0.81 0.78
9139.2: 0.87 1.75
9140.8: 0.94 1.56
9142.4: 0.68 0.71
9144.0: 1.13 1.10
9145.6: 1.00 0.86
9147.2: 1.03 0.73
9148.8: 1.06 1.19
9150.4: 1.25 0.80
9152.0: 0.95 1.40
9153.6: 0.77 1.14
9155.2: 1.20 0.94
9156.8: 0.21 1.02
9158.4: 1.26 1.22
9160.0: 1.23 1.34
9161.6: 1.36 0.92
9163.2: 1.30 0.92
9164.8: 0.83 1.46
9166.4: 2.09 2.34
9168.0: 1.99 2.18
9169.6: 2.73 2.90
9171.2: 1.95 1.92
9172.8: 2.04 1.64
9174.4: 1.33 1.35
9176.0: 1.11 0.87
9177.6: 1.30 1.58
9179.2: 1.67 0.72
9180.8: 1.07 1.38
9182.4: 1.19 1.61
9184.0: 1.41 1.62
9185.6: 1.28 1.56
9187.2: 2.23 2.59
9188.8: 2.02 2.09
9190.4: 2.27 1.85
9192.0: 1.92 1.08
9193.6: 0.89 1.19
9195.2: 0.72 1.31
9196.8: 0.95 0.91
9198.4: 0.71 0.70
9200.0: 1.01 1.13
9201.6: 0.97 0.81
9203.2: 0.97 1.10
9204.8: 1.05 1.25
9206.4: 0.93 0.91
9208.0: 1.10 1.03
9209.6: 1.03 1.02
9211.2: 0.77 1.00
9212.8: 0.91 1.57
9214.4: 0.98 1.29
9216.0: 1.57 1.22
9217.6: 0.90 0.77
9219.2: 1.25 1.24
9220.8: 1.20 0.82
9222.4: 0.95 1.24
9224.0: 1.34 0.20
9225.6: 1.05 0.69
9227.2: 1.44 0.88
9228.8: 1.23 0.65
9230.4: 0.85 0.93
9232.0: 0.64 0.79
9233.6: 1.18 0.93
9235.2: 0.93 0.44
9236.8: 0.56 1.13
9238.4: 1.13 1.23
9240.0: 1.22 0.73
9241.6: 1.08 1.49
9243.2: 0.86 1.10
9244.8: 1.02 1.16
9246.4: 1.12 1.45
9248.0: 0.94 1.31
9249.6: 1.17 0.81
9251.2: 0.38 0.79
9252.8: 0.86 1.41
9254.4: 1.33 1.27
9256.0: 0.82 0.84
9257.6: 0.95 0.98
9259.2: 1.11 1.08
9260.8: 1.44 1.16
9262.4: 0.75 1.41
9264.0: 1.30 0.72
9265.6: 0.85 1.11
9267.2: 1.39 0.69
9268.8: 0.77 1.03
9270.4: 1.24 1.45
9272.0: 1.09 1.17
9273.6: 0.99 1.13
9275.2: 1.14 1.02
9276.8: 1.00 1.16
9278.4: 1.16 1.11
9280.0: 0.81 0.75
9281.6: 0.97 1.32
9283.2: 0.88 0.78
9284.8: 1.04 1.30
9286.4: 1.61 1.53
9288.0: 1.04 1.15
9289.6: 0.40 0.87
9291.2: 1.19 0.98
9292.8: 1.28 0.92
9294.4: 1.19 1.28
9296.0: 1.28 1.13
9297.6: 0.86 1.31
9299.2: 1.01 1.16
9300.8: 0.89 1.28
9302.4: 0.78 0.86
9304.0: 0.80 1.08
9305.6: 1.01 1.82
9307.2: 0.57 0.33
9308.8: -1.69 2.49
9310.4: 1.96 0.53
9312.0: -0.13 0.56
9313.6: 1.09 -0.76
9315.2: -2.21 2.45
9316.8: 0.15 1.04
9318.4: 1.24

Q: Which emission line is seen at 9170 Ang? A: [S II] 6716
